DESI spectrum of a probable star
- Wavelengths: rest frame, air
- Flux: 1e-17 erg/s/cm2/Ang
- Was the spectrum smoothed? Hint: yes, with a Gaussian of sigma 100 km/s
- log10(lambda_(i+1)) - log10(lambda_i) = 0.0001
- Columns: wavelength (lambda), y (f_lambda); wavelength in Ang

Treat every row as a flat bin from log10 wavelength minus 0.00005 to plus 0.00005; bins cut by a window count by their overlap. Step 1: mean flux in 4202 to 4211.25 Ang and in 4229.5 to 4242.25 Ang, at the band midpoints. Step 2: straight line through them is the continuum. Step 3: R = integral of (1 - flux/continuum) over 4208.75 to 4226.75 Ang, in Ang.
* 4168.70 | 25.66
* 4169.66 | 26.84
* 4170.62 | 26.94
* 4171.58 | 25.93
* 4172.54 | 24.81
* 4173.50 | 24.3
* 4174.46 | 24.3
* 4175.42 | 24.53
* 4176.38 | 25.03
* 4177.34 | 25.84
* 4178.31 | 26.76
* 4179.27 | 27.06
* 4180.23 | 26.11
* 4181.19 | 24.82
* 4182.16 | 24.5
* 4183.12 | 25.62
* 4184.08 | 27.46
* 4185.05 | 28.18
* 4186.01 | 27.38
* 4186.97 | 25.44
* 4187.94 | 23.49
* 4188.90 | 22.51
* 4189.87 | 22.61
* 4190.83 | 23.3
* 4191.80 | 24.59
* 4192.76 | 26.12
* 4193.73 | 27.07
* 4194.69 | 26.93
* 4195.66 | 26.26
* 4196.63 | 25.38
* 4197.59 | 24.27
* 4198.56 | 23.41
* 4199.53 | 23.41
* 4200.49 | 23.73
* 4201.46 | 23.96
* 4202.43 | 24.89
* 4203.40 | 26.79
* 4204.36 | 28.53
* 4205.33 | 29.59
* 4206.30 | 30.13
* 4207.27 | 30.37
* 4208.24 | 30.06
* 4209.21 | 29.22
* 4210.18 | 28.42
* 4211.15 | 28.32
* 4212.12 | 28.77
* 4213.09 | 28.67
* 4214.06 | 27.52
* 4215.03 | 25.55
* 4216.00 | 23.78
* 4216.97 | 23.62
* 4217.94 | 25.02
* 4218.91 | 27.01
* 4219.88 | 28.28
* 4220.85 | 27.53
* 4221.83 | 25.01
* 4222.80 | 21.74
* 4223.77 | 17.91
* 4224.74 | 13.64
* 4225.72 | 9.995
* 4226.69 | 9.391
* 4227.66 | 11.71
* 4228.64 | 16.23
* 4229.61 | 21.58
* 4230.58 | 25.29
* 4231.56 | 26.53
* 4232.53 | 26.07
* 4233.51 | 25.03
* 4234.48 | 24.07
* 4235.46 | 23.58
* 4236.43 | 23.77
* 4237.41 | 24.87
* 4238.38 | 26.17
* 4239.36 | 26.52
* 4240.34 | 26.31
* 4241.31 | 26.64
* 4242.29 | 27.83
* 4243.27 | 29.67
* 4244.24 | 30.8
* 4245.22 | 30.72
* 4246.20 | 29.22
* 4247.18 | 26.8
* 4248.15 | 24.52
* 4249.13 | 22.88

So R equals 2.3 Ang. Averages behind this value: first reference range 28.7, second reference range 25.3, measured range 24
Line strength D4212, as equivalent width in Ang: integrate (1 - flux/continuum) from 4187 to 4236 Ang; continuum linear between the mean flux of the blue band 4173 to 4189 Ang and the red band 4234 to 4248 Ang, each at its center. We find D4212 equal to 3.5 Ang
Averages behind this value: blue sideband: 25.6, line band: 24.3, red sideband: 26.9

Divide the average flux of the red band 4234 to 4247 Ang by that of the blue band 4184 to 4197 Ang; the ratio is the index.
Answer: 1.1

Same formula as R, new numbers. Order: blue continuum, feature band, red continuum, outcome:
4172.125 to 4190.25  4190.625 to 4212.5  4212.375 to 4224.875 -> -1.5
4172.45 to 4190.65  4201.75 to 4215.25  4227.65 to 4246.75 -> -1.6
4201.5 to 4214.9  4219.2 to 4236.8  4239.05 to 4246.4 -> 4.6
